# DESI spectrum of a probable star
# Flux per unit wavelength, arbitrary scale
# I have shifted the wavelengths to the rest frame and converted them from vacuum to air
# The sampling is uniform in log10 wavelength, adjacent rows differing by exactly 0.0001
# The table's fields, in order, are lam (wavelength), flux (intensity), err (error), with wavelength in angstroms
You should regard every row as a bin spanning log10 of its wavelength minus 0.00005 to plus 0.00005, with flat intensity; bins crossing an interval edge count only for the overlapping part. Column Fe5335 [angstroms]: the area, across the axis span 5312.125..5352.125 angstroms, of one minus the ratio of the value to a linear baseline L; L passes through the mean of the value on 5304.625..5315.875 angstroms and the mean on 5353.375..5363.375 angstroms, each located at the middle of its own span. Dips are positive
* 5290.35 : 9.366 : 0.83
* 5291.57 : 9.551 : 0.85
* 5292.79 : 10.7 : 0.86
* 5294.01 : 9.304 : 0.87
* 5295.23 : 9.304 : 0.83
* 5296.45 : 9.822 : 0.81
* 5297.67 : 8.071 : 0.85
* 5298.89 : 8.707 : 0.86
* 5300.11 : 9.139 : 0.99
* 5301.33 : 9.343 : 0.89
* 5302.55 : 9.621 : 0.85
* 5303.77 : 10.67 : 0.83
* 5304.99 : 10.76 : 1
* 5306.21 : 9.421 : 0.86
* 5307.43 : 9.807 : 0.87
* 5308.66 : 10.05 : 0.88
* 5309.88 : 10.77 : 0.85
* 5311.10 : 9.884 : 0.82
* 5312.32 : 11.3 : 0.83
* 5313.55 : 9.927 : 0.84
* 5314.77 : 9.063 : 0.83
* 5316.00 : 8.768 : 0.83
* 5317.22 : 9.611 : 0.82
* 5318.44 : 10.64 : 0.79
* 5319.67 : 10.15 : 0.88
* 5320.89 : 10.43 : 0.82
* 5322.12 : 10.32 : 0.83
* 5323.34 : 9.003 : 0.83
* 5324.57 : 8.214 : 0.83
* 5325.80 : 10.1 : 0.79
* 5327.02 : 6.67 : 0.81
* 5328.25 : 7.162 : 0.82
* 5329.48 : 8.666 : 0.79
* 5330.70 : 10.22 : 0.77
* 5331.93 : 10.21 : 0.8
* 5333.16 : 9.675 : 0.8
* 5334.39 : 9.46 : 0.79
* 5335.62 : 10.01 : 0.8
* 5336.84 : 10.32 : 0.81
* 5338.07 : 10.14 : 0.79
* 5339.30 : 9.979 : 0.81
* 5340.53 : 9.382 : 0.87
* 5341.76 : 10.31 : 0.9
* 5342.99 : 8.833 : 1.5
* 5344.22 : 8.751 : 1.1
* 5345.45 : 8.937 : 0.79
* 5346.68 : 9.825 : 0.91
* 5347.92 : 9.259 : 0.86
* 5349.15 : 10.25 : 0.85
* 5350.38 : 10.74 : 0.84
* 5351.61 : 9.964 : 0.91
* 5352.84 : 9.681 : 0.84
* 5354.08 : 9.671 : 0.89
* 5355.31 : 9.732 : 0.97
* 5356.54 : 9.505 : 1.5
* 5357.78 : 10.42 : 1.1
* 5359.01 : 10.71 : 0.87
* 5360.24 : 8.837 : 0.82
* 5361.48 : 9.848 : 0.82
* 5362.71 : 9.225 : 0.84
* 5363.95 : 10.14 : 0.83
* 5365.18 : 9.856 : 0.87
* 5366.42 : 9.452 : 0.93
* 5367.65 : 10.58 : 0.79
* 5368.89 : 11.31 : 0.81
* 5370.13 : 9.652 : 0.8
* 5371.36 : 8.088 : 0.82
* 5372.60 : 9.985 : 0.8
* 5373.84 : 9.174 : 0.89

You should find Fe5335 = 1.34 angstroms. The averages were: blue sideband 10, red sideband 9.74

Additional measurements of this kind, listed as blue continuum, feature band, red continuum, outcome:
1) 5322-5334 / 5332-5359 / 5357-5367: -1.1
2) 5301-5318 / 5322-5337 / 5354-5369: 1.2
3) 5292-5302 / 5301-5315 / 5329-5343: -1.0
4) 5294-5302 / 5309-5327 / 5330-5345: -0.7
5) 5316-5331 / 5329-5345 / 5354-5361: -0.4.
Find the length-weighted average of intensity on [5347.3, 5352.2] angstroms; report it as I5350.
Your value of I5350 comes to 10.1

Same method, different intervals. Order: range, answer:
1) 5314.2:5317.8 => 9.14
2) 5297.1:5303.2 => 9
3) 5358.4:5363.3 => 9.66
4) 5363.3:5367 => 9.8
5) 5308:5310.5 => 10.4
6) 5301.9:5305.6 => 10.4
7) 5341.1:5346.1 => 9.22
